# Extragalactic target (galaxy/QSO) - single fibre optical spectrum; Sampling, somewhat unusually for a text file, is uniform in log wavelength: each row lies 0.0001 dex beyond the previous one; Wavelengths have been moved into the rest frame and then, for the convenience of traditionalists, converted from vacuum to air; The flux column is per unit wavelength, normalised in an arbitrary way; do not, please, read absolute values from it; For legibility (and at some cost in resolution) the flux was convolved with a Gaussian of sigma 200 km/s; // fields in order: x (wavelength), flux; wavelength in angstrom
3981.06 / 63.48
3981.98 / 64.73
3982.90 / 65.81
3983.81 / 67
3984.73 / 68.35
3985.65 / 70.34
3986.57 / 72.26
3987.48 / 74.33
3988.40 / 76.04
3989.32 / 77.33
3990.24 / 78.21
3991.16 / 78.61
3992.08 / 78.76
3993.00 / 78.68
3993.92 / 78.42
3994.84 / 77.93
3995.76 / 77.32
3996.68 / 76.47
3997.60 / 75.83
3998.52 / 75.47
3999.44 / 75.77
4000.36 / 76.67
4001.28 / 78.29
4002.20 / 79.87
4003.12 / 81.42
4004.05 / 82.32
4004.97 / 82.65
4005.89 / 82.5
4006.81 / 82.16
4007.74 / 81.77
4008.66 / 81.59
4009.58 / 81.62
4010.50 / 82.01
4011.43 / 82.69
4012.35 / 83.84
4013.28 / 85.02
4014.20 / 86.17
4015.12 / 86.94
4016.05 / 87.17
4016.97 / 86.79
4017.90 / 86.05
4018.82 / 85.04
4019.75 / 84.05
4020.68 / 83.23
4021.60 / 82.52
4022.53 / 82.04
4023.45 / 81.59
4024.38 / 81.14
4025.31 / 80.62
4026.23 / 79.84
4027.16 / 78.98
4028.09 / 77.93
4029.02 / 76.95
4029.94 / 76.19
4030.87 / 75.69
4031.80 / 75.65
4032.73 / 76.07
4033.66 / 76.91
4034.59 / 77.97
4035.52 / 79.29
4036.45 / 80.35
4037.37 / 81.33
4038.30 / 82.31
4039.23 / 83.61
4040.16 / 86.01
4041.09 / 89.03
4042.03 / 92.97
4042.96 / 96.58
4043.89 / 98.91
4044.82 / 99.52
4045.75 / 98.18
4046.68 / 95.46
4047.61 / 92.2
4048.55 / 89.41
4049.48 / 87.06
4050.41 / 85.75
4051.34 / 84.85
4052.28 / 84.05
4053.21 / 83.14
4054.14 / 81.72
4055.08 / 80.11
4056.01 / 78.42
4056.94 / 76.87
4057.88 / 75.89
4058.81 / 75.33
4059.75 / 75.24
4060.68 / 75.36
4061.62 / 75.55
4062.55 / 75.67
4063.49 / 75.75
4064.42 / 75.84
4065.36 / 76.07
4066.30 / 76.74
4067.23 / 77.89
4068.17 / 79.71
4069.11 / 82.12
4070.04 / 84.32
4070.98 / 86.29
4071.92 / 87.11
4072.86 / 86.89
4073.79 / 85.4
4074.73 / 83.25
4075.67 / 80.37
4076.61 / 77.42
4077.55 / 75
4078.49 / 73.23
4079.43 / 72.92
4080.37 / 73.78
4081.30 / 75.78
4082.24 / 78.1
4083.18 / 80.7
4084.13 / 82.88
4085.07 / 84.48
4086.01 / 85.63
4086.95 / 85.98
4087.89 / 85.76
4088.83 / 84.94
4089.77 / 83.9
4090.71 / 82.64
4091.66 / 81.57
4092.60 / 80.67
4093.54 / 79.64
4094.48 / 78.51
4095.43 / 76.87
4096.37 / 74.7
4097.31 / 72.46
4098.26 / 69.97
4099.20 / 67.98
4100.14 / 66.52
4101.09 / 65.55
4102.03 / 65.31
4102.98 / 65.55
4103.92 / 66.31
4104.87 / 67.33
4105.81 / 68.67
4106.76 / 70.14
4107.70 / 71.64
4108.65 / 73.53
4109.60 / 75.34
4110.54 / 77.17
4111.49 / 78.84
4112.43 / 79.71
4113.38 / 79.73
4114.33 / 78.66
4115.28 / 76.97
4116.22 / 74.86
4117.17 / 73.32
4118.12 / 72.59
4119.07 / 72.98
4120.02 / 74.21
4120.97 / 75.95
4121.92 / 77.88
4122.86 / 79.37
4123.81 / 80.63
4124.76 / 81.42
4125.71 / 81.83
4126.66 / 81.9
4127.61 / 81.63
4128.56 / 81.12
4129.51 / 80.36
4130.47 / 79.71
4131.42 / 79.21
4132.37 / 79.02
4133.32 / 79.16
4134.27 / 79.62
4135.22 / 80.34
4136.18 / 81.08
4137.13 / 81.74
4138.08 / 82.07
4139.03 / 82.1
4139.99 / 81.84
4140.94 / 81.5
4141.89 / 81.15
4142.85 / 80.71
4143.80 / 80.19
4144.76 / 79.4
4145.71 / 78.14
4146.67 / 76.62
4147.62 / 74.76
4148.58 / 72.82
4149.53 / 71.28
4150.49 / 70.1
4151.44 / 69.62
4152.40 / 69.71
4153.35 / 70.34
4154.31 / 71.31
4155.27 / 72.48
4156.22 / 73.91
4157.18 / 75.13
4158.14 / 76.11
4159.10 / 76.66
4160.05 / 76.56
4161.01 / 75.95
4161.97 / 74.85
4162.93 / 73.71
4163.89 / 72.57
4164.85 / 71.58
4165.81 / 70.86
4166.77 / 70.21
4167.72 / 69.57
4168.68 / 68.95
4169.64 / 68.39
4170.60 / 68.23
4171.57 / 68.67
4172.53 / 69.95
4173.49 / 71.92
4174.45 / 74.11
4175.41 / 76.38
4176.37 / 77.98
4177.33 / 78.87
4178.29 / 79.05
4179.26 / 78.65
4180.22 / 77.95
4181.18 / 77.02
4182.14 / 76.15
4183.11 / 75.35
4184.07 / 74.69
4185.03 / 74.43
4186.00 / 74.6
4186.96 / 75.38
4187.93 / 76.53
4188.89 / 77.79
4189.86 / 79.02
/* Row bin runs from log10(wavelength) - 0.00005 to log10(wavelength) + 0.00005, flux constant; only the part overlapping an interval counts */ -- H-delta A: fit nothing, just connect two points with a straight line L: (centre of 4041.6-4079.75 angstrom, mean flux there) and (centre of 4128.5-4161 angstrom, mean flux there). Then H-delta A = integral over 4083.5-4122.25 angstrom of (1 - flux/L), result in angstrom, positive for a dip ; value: 2.0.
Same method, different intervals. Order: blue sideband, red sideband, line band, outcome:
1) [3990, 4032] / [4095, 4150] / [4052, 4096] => -0.95 angstrom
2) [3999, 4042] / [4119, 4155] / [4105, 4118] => 0.62 angstrom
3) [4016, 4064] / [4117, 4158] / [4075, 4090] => 0.08 angstrom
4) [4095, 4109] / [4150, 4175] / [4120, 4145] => -3.38 angstrom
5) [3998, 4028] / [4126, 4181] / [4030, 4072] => -1.17 angstrom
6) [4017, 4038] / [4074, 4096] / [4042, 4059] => -1.50 angstrom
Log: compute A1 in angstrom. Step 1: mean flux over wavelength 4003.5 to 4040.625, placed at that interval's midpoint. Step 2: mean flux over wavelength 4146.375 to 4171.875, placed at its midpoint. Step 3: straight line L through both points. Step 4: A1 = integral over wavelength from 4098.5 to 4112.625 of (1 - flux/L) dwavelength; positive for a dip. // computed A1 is 1.0 angstrom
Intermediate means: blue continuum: 81.7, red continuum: 72.2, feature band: 70.5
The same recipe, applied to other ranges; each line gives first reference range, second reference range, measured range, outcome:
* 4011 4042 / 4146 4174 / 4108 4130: -0.76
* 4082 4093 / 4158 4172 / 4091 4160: 1.45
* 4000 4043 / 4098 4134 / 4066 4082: -0.35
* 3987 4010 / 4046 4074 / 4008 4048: -1.97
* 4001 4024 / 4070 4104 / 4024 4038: 0.61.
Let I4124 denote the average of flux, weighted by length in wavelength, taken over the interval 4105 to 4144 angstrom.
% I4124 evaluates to 78.2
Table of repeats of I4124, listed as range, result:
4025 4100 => 81.1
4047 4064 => 80.8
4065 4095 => 80.9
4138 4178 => 74.4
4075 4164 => 76.7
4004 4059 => 83.6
